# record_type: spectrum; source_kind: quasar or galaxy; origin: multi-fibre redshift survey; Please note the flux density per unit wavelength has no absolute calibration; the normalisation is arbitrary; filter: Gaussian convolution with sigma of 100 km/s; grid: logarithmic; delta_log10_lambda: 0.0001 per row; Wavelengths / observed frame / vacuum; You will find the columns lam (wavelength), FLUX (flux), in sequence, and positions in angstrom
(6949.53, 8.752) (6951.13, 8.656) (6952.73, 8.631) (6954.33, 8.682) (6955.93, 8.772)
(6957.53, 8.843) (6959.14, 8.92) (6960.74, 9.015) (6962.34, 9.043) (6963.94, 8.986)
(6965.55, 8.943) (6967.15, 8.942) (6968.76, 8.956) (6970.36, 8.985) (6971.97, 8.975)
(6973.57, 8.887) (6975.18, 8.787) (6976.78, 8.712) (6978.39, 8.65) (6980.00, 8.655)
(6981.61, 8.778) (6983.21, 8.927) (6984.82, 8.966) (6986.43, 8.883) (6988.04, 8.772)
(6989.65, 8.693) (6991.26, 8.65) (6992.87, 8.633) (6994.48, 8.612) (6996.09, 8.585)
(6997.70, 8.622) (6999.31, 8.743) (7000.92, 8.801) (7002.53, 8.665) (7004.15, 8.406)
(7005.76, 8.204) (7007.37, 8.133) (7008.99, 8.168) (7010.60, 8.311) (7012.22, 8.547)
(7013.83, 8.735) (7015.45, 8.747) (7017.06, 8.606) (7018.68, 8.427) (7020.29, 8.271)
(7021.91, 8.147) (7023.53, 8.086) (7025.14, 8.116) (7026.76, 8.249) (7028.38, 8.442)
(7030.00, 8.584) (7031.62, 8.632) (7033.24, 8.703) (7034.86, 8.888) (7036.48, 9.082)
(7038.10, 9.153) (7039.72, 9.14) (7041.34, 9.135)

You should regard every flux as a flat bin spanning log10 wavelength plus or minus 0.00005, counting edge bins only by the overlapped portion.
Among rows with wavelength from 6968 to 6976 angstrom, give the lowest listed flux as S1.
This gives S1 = 8.787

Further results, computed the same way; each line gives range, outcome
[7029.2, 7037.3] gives 8.584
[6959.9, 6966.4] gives 8.943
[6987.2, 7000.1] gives 8.585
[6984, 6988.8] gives 8.772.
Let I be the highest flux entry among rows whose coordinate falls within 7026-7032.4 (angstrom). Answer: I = 8.632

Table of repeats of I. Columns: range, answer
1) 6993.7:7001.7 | 8.801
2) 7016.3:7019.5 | 8.606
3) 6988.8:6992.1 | 8.693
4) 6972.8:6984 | 8.927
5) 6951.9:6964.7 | 9.043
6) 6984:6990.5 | 8.966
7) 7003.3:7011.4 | 8.406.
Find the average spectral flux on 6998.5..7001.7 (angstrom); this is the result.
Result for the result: 8.78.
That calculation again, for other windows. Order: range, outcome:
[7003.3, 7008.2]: 8.24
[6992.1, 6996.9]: 8.61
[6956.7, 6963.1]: 8.95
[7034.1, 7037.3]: 8.99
